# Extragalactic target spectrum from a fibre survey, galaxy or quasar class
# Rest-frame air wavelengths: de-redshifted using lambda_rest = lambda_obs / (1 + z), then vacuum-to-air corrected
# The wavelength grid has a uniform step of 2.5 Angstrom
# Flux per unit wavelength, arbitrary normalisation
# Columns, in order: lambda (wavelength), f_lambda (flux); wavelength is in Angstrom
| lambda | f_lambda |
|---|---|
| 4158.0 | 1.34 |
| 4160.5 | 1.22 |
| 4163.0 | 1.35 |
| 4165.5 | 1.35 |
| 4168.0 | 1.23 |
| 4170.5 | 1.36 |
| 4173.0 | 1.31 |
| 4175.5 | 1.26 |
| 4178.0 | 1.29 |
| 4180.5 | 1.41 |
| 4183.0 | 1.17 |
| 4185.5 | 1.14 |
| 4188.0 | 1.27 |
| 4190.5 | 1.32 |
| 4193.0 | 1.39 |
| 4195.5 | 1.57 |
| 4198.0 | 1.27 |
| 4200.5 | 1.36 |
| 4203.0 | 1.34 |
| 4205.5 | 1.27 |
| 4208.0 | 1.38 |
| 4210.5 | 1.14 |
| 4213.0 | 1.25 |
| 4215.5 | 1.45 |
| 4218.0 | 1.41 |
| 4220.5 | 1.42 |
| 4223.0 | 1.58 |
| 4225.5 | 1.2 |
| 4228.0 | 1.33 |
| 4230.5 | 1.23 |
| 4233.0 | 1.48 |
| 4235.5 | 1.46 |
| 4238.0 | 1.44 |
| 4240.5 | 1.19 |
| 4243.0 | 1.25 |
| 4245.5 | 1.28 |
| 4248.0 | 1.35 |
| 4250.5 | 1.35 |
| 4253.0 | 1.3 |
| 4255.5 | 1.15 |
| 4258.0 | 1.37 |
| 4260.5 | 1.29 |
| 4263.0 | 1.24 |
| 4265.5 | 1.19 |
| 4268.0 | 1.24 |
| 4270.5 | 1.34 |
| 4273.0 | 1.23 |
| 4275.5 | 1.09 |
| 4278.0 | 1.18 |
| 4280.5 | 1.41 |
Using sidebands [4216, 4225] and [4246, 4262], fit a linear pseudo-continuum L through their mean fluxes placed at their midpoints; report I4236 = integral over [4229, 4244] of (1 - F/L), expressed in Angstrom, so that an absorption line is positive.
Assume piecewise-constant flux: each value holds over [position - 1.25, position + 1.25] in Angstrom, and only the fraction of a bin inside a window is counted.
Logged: 0.4 Angstrom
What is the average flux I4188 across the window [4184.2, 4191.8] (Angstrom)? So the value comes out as 1.24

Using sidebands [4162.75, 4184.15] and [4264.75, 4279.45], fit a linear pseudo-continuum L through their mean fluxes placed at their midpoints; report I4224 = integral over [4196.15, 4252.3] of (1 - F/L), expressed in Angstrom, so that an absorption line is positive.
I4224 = -3.7 Angstrom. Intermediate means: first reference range 1.3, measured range 1.34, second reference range 1.22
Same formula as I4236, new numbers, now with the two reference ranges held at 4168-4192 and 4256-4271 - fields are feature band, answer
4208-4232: -1.2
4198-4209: -0.5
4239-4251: -0.1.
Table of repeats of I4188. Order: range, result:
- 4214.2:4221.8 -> 1.43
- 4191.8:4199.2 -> 1.41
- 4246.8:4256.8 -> 1.29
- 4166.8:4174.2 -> 1.3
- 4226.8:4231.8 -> 1.28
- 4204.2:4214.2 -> 1.26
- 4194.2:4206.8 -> 1.36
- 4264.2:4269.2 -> 1.21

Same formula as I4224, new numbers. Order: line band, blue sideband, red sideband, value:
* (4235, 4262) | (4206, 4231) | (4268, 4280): -0.60 Angstrom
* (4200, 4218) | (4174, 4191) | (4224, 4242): -0.23 Angstrom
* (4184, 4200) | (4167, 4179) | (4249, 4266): -0.48 Angstrom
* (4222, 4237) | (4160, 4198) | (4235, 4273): -0.93 Angstrom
